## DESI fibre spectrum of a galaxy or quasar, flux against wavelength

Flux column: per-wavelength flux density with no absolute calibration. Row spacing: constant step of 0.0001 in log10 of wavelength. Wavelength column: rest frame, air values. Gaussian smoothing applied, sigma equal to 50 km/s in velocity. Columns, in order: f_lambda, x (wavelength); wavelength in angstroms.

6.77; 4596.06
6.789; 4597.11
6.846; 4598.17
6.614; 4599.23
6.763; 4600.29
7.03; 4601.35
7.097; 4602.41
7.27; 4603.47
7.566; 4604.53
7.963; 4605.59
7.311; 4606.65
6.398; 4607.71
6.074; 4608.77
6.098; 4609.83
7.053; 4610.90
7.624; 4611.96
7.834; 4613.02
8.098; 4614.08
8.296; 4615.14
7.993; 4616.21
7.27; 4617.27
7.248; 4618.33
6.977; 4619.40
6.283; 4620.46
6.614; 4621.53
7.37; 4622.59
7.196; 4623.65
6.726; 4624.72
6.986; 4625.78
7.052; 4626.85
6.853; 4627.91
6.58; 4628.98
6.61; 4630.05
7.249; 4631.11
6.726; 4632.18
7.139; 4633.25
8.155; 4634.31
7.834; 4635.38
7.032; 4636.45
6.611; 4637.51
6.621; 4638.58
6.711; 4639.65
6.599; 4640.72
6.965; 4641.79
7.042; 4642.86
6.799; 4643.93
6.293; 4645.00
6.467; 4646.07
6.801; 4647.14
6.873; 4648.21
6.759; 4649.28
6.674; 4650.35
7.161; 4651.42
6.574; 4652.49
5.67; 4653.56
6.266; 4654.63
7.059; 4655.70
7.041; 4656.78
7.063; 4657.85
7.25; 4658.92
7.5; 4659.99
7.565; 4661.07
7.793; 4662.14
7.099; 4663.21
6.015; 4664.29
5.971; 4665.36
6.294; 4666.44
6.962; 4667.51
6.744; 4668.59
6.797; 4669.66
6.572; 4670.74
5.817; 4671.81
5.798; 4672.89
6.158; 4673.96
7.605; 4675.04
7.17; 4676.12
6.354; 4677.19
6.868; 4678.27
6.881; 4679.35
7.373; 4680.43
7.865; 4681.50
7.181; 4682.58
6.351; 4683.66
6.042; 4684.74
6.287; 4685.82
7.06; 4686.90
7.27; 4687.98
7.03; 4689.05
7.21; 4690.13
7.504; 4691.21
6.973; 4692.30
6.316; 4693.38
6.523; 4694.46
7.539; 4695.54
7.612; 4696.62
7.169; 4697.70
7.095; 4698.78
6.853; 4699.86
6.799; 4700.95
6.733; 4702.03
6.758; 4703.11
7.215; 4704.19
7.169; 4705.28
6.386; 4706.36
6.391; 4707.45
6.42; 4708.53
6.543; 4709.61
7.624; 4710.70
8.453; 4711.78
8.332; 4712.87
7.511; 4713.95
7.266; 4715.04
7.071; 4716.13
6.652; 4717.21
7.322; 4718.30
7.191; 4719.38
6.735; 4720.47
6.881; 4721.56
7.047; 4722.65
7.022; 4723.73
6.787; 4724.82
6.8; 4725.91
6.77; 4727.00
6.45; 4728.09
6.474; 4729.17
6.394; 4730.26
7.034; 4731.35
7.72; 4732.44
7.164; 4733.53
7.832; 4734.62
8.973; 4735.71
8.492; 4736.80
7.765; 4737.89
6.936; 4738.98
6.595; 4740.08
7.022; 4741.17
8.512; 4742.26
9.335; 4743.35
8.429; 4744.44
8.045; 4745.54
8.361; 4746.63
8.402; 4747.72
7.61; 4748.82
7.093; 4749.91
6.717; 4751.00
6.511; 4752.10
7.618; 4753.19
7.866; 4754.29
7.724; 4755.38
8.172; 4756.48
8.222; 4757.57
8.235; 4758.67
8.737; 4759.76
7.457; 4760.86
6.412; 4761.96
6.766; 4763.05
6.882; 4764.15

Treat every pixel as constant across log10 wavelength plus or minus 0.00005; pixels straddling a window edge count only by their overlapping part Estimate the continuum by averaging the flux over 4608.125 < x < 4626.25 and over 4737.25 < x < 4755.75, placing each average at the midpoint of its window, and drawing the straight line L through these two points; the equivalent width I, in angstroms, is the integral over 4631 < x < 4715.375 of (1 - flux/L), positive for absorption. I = 5.39 angstroms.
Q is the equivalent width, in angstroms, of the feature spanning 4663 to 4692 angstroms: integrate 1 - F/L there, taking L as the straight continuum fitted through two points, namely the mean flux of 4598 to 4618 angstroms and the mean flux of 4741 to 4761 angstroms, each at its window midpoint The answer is 3.1 angstroms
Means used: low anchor 7.23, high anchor 7.92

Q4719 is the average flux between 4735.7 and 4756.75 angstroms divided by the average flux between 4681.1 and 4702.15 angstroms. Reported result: 1.12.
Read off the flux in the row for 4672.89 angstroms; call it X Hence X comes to 5.798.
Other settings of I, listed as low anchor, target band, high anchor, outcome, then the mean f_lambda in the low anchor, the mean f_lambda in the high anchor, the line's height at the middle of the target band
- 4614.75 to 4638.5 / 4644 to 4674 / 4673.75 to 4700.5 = 1.5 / 7.11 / 6.98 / 7.04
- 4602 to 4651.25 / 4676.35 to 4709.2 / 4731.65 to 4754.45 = 2.4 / 7.04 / 7.75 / 7.44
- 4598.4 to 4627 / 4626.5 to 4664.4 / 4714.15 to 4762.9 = 1.6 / 7.14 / 7.45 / 7.22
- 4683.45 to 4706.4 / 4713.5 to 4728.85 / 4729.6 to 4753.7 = 0.8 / 6.92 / 7.66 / 7.34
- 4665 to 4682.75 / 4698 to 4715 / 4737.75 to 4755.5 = 0.1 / 6.73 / 7.67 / 7.15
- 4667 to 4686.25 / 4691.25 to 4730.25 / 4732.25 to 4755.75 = 1.3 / 6.71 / 7.76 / 7.24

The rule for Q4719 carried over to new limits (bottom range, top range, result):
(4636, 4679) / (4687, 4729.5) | 1.04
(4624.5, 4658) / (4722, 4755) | 1.09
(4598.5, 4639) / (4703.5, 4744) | 1.02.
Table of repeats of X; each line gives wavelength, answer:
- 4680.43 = 7.373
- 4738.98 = 6.936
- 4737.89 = 7.765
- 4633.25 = 7.139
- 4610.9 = 7.053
